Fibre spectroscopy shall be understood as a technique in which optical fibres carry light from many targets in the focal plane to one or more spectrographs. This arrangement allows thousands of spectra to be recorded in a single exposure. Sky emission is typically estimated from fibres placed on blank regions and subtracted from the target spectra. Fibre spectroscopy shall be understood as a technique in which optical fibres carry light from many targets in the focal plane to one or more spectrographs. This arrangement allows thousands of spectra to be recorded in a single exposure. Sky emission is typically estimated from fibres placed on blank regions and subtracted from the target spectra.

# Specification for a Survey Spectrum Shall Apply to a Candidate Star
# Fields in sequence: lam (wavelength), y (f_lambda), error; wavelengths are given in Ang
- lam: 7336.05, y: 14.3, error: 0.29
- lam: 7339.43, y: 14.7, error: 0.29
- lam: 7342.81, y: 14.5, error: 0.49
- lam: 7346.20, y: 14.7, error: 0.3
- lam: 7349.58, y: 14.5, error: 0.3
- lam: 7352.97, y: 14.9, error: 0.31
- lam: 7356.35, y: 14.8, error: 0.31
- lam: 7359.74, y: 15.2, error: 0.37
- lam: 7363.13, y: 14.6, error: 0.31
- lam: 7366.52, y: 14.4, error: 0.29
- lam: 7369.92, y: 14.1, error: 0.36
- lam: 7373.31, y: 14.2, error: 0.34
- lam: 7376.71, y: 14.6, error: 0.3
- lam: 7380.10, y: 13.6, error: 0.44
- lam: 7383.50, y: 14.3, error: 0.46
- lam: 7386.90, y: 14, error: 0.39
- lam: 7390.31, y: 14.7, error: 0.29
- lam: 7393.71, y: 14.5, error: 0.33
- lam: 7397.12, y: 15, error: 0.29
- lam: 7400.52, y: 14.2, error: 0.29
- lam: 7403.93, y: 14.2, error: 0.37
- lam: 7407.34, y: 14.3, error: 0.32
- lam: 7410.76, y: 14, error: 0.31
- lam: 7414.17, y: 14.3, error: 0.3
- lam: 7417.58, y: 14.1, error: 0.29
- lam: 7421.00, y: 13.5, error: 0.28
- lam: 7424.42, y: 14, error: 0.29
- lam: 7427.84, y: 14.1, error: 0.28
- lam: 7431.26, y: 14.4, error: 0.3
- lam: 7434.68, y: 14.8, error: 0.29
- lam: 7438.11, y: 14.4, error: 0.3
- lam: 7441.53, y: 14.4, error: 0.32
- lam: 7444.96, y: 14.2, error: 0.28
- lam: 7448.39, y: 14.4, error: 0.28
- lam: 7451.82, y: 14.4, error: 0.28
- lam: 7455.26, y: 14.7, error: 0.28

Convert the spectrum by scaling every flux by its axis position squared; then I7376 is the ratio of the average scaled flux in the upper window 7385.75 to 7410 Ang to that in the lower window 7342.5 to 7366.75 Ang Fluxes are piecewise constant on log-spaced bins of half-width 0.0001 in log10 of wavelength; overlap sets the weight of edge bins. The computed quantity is 0.99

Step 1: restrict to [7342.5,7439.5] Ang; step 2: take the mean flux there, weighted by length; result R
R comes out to 14.4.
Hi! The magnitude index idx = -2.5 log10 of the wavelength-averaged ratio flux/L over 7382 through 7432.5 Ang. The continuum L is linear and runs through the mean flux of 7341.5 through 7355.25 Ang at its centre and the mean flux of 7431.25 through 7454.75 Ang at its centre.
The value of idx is 0.02 mag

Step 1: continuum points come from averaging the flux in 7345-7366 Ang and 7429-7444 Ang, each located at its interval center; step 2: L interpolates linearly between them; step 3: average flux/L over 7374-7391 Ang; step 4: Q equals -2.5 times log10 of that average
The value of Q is 0.03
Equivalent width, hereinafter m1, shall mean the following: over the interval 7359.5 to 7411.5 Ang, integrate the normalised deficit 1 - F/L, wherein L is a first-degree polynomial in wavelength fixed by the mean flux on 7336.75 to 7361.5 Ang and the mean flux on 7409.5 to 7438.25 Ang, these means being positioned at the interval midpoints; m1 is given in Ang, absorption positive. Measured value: 0.39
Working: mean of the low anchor 14.7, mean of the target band 14.4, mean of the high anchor 14.2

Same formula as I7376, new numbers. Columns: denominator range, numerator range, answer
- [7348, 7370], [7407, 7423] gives 0.97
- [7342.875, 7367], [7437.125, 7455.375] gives 1.00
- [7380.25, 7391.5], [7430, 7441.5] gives 1.04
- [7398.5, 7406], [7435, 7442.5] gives 1.03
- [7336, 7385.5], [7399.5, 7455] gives 1.00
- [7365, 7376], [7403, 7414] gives 1.00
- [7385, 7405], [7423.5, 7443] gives 1.01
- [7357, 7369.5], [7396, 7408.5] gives 0.99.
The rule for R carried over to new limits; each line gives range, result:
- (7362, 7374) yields 14.3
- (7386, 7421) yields 14.3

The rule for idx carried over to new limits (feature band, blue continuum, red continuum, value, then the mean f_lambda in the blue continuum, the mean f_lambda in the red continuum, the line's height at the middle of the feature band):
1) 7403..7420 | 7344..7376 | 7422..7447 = 0.02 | 14.6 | 14.3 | 14.4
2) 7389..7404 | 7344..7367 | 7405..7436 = -0.01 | 14.7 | 14.2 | 14.4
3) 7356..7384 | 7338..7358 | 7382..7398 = 0.01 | 14.7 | 14.5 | 14.6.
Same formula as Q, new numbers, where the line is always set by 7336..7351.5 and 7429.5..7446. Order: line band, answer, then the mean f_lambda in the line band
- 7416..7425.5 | 0.048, 13.8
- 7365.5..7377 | 0.019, 14.3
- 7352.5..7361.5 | -0.032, 15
